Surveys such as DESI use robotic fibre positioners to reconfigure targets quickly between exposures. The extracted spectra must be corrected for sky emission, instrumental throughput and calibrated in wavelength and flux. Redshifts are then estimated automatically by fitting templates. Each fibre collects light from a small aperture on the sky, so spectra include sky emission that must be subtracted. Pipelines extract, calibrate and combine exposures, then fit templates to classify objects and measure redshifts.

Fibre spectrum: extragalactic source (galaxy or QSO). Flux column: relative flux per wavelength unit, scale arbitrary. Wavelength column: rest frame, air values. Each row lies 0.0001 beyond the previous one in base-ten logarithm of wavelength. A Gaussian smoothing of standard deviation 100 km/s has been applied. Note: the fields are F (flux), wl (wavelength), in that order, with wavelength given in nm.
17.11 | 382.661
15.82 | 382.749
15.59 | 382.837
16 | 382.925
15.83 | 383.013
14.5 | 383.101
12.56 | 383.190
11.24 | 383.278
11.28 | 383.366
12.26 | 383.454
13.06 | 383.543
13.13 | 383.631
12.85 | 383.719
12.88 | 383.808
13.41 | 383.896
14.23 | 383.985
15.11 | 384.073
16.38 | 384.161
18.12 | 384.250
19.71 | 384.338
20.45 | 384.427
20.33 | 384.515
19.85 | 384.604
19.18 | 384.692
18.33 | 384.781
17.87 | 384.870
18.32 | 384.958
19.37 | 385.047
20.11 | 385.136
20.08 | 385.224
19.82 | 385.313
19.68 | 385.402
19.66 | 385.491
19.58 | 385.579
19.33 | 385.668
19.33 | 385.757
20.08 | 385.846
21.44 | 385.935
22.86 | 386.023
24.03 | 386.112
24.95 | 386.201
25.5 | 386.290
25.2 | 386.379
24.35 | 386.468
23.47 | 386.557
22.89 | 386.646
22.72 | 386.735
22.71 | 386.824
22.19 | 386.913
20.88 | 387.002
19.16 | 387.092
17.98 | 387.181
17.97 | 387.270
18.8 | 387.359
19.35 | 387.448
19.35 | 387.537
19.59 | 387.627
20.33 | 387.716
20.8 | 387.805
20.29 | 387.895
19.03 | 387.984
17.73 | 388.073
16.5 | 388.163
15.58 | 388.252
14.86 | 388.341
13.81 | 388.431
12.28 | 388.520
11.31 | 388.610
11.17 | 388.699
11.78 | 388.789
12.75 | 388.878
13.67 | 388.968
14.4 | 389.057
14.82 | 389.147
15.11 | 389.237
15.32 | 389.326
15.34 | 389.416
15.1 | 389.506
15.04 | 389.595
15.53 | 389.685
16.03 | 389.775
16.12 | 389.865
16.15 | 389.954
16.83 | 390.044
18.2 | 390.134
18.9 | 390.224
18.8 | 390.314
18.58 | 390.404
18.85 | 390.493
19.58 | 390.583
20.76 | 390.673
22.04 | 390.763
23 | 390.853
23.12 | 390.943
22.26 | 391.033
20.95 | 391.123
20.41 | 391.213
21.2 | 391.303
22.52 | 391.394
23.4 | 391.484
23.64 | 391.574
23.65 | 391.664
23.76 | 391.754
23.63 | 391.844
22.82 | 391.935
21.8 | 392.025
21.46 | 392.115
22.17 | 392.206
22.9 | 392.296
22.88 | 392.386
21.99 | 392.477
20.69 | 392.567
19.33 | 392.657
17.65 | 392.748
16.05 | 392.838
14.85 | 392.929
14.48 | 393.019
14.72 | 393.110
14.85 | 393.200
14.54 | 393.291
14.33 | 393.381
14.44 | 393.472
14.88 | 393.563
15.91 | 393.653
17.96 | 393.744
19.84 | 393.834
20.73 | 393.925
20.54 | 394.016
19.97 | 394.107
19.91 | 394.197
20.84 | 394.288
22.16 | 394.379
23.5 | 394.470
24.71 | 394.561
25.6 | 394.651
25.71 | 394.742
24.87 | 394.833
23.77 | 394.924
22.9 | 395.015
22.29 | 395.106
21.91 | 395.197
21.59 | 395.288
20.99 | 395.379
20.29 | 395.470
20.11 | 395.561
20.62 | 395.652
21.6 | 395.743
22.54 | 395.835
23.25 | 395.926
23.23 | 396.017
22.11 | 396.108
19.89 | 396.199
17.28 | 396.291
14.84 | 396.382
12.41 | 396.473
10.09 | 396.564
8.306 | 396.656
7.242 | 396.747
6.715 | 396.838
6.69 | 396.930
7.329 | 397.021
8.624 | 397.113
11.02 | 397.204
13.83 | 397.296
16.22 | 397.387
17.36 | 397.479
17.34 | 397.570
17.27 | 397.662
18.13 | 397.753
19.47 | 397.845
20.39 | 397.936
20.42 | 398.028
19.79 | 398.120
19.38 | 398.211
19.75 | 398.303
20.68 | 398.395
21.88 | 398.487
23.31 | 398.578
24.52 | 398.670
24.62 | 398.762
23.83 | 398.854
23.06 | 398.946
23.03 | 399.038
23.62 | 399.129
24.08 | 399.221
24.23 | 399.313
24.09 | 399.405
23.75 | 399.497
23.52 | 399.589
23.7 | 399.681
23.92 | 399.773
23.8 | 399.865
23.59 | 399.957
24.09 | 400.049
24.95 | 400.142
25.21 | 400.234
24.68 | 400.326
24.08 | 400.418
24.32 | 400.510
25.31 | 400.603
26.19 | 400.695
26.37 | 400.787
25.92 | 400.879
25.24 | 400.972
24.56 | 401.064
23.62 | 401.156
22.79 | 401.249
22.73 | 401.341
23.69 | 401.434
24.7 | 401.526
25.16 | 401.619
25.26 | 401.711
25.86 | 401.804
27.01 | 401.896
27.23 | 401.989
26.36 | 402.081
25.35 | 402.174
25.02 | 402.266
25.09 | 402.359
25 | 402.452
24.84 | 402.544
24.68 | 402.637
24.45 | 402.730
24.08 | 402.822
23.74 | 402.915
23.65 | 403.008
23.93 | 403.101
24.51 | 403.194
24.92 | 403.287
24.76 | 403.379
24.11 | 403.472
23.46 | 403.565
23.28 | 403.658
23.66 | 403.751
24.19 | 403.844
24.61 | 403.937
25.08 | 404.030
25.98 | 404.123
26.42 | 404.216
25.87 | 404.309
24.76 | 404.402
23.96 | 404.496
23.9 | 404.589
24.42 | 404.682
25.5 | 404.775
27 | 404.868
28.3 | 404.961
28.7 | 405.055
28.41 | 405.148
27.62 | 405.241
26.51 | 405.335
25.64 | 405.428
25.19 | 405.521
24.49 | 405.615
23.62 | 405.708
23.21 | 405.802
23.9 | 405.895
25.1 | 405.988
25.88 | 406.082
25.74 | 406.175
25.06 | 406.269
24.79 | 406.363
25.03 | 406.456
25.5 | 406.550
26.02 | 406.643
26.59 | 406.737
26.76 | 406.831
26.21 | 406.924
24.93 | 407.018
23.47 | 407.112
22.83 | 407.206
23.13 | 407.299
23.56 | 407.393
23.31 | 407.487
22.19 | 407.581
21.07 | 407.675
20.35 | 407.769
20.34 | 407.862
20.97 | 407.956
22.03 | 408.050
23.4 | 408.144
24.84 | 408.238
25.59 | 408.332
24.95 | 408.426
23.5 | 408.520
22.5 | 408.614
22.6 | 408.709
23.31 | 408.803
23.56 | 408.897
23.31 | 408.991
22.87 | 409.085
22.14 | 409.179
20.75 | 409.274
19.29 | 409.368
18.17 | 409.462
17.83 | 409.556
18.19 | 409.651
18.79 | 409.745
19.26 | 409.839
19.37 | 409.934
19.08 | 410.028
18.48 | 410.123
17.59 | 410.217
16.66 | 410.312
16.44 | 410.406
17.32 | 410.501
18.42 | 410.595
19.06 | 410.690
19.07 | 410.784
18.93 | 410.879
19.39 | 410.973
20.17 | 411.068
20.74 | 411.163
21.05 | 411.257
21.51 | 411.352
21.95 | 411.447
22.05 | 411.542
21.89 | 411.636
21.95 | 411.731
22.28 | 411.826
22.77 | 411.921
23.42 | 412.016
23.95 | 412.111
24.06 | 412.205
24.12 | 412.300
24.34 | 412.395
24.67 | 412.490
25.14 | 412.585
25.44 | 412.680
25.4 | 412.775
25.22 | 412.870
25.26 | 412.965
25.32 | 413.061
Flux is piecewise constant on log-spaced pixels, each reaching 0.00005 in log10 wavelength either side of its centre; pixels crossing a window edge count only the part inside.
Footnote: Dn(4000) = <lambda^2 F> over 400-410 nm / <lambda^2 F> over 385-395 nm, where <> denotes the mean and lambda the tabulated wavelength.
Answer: 1.34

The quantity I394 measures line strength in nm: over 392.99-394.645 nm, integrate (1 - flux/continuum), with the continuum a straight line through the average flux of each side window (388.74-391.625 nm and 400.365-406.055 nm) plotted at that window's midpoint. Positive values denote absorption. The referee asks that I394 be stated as 0.136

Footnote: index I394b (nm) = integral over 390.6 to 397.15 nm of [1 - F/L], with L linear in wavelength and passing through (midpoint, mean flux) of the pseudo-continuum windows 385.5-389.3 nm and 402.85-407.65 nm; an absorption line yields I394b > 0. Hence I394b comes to 0.51 nm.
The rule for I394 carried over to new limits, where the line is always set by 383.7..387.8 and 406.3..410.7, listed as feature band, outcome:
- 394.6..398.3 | 0.519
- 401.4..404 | -0.414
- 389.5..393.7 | 0.238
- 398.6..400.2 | -0.217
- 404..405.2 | -0.253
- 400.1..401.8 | -0.285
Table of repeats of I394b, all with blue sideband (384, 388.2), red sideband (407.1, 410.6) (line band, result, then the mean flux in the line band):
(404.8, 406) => -0.288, 26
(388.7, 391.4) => 0.365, 17.6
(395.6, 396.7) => 0.136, 18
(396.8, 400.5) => 0.084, 20.2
